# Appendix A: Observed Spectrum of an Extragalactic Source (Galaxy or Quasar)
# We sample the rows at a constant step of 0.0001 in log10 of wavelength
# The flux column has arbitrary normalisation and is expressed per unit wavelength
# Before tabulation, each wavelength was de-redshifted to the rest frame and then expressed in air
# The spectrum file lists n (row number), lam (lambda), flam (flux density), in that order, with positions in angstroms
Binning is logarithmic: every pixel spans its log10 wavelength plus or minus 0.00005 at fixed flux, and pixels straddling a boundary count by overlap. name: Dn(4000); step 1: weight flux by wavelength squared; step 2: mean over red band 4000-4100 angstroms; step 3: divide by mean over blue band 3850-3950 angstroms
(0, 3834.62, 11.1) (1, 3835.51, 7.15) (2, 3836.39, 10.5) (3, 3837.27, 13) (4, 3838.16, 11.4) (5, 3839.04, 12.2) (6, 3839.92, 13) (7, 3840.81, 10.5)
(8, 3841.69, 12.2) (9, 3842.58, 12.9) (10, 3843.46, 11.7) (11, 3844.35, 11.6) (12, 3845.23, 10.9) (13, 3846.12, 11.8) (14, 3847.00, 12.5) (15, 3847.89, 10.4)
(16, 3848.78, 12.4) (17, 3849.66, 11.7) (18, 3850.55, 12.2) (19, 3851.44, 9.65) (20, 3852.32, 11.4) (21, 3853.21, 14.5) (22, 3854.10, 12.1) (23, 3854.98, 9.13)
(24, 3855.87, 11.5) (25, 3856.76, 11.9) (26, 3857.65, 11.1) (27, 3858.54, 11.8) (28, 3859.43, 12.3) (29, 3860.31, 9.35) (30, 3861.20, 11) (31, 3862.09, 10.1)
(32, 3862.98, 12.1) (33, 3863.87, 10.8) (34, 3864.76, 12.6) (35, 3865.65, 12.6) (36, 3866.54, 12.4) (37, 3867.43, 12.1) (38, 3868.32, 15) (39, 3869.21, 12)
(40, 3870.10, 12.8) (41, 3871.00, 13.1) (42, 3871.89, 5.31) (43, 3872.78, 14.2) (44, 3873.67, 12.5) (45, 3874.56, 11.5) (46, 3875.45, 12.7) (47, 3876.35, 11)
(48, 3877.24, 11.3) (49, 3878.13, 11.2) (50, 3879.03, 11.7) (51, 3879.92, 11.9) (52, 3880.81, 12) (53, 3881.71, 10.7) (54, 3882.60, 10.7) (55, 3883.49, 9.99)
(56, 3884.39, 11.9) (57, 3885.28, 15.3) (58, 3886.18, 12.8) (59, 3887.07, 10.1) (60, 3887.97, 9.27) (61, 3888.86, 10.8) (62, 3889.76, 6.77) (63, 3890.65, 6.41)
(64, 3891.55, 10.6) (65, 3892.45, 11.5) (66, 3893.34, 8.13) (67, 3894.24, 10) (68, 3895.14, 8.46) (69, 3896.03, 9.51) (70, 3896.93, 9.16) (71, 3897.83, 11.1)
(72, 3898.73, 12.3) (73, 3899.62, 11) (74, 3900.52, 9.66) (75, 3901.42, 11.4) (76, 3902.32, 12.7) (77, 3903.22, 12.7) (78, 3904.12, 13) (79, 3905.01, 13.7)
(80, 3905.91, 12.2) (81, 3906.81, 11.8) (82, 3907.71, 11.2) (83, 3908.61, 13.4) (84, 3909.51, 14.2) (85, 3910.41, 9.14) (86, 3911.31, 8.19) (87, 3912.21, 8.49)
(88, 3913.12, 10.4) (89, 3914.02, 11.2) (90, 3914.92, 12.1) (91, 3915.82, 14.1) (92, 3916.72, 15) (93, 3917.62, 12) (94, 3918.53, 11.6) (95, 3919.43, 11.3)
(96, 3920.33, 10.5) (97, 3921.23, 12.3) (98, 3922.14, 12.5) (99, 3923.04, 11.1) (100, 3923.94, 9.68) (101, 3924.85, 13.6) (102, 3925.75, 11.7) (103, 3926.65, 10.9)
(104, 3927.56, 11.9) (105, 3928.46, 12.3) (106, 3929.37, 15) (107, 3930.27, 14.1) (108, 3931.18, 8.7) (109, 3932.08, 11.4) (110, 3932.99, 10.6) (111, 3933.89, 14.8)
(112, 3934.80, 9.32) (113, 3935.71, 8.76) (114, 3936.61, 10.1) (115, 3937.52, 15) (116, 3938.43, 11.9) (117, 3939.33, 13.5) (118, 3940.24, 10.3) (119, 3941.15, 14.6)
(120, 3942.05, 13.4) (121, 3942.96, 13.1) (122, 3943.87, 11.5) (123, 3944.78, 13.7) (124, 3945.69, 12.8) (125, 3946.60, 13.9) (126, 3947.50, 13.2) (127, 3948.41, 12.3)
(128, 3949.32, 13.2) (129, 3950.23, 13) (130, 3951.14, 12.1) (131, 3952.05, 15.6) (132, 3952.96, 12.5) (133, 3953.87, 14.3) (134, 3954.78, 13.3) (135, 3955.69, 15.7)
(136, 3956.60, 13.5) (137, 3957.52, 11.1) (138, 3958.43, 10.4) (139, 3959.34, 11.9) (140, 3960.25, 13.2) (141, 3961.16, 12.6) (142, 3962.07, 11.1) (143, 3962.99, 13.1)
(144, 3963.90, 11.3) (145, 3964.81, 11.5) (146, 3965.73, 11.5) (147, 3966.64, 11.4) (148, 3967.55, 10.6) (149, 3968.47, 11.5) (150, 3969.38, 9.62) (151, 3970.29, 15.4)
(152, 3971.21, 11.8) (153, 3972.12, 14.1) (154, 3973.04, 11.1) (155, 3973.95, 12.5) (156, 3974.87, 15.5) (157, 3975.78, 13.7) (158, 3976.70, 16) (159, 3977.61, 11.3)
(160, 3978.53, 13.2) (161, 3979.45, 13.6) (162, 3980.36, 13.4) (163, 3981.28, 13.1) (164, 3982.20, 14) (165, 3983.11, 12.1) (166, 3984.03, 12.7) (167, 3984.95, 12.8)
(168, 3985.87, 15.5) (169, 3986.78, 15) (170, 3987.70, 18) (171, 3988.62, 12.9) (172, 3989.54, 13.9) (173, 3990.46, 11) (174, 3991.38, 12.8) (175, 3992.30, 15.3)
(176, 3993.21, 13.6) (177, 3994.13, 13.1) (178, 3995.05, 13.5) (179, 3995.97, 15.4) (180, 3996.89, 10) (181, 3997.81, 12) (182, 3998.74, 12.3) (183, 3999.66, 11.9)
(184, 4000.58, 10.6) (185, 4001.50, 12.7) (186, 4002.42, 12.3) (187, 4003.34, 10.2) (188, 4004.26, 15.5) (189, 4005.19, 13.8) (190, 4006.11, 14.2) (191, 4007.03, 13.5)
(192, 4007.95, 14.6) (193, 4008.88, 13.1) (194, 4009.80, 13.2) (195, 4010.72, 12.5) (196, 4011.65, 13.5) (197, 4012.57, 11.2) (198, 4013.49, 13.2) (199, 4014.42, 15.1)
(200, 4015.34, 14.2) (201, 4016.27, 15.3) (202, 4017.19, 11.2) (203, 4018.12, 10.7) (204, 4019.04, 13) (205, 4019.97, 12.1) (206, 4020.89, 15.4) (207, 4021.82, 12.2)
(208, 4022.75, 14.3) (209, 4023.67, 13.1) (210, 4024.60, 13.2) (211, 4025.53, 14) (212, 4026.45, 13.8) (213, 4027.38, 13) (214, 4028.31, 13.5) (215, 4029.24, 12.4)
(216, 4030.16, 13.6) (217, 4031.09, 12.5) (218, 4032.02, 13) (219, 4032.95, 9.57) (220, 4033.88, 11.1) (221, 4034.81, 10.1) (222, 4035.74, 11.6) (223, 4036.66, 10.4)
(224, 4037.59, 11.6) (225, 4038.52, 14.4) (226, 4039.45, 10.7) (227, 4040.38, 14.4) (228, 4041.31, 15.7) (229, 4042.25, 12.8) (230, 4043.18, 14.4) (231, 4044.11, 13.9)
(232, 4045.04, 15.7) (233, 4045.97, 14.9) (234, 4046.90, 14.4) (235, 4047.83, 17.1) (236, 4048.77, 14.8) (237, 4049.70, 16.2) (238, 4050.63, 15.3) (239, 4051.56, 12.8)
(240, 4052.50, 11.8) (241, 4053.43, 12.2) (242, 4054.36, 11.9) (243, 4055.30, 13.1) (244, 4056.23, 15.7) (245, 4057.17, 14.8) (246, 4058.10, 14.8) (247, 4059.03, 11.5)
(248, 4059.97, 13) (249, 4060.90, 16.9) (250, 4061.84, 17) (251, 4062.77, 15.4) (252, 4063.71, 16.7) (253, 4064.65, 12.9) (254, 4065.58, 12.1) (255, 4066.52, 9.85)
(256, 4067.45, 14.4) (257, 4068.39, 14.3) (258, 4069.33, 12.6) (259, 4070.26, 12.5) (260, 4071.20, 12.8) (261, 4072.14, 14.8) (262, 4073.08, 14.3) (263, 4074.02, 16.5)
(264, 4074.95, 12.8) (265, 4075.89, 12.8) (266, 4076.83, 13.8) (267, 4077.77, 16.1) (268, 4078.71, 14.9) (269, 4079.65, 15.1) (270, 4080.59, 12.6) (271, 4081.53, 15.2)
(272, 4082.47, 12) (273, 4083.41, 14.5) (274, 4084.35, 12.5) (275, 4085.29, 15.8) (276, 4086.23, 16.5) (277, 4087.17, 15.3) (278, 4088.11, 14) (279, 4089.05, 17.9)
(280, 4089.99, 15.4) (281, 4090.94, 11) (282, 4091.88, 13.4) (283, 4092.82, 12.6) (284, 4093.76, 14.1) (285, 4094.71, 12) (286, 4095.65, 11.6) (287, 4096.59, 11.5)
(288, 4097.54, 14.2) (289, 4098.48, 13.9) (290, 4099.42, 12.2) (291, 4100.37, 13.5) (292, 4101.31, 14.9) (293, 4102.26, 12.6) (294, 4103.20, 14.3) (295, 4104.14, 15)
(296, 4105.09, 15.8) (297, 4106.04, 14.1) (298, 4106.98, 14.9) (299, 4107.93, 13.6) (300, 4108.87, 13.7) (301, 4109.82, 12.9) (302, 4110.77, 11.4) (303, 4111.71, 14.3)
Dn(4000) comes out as 1.26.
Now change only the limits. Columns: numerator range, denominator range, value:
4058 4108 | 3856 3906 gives 1.38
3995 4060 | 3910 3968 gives 1.14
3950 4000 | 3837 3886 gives 1.17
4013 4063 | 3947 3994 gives 1.07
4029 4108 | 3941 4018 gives 1.10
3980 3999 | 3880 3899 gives 1.37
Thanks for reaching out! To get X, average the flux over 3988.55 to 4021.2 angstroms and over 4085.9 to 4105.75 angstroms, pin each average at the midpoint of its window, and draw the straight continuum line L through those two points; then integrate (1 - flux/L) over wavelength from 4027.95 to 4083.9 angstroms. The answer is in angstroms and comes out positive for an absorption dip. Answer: -0.6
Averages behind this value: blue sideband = 13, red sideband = 13.9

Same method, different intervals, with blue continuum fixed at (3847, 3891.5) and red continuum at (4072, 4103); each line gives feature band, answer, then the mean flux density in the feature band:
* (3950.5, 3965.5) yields -0.31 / 12.7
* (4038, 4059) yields -0.97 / 14.1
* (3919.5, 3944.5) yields 0.36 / 12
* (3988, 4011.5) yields -0.15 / 13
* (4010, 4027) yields -0.11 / 13.2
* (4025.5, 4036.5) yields 0.87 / 12.2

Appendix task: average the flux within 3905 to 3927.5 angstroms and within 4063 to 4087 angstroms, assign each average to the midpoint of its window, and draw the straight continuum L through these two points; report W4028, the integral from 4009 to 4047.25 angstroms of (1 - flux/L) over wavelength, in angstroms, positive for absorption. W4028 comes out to 0.7 angstroms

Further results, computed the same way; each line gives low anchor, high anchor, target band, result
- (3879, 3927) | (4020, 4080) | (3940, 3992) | -3.1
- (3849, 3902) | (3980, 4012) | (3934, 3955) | -0.6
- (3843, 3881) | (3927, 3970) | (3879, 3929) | 3.3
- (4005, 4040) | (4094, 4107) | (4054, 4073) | -0.9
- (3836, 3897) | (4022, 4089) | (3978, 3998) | -1.0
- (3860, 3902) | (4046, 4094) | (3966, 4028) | -0.9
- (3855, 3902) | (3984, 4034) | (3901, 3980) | -1.6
